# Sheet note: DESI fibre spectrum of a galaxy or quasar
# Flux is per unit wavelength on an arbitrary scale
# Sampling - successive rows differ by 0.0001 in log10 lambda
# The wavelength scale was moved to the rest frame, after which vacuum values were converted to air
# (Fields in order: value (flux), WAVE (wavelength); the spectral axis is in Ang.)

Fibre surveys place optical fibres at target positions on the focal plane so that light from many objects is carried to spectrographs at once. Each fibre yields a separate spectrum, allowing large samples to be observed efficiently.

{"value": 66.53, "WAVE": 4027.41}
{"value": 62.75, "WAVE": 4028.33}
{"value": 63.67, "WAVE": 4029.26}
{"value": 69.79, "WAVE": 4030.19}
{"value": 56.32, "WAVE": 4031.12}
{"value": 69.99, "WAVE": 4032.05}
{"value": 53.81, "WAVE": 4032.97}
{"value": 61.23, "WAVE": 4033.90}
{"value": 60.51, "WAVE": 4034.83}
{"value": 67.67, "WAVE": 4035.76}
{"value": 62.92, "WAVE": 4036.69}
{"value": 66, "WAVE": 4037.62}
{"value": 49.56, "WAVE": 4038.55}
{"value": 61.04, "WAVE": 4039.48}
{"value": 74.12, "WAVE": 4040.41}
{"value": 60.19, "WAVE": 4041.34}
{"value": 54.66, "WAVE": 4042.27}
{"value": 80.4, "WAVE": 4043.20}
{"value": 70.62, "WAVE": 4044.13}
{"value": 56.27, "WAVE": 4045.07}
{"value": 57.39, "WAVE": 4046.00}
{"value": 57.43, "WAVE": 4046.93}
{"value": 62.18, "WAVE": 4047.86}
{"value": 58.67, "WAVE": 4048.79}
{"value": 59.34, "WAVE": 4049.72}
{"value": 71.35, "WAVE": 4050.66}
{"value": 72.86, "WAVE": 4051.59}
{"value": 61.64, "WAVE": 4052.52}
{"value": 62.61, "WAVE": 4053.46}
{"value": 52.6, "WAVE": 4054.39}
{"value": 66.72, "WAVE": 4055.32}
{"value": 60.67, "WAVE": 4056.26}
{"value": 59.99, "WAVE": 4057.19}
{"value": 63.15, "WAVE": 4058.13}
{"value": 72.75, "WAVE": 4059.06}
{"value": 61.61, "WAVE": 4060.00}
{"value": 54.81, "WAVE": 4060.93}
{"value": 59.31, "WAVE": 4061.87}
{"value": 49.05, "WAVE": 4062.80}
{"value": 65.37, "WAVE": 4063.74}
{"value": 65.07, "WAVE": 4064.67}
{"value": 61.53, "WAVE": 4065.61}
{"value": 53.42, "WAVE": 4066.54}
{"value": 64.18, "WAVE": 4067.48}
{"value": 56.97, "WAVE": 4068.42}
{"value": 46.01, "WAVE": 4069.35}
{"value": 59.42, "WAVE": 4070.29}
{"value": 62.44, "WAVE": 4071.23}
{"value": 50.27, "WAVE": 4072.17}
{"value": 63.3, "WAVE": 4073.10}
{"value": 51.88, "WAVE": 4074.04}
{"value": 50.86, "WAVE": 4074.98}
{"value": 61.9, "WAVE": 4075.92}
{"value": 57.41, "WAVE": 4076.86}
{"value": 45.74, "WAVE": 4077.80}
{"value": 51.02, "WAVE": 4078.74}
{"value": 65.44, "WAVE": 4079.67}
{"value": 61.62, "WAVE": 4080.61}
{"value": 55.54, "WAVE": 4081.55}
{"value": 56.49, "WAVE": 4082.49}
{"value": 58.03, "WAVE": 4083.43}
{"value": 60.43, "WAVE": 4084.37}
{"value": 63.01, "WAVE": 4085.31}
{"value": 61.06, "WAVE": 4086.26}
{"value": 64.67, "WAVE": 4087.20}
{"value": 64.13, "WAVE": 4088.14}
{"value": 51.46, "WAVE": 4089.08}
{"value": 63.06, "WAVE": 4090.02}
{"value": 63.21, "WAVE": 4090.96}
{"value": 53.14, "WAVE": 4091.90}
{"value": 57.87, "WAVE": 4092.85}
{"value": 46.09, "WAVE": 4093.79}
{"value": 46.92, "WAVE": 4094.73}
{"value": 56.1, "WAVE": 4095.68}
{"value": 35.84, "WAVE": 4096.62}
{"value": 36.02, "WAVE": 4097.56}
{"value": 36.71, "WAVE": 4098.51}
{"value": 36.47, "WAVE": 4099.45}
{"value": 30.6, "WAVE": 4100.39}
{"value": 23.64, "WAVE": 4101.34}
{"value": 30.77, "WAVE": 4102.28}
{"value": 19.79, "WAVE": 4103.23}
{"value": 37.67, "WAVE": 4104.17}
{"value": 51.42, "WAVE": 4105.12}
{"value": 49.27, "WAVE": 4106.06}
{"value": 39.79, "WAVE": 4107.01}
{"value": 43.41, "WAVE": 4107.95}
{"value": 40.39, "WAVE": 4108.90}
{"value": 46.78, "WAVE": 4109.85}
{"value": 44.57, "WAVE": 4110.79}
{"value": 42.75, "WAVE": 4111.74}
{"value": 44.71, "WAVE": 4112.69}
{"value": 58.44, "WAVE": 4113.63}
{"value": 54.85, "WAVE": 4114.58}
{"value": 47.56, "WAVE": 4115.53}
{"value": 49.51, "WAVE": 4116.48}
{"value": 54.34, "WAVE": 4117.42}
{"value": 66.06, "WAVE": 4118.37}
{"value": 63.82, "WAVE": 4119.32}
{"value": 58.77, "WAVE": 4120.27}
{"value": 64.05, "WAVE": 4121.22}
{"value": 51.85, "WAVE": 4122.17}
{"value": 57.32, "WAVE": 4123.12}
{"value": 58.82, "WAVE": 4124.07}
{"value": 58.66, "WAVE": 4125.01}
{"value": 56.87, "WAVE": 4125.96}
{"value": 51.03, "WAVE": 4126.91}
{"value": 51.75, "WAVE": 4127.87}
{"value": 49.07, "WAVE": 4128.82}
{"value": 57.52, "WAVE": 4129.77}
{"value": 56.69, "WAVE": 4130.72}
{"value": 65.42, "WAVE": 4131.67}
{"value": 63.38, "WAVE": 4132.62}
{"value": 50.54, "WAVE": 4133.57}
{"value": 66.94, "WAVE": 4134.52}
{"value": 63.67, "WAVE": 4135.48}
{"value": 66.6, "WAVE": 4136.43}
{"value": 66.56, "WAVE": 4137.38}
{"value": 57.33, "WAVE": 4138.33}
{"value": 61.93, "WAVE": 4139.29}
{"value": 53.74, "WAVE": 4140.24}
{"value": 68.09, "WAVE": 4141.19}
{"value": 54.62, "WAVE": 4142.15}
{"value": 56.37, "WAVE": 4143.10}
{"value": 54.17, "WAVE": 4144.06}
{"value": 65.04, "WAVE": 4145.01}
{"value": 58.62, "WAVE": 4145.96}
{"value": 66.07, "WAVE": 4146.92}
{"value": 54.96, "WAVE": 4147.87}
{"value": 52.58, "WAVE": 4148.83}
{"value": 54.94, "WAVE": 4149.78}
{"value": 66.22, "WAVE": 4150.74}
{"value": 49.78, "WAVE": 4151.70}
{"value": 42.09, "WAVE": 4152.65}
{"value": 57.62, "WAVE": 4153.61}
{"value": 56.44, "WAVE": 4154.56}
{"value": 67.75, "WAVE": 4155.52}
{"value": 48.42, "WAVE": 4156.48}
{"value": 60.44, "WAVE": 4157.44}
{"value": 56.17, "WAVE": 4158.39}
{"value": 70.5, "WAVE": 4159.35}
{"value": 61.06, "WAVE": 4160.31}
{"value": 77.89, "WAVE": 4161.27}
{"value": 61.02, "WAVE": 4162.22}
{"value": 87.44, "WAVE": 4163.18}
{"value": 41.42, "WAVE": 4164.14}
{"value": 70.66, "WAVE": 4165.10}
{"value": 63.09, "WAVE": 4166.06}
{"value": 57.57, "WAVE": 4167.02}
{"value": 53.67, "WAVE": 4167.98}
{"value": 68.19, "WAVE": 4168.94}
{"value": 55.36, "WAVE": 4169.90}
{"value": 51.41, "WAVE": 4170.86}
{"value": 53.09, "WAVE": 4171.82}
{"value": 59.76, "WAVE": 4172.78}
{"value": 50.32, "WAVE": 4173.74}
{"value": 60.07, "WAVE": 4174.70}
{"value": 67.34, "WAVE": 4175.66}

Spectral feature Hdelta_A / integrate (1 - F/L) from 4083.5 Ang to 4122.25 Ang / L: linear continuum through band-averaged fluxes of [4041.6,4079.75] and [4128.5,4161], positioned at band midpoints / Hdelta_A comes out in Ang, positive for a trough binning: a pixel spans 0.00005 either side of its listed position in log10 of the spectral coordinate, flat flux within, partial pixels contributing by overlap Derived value 6.7 Ang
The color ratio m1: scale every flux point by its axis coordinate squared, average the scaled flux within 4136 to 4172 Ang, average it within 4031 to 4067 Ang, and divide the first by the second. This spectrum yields 1.0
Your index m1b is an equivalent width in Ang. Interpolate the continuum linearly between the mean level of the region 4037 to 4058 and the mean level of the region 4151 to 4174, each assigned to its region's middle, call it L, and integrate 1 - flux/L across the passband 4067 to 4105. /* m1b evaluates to 6.3 Ang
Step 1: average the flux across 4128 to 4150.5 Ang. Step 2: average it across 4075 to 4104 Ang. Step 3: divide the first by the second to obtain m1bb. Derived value 1.2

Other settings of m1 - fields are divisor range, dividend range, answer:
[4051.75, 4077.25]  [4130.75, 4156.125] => 1.04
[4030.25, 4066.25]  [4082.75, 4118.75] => 0.79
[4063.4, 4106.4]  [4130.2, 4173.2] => 1.19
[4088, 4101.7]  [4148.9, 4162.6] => 1.31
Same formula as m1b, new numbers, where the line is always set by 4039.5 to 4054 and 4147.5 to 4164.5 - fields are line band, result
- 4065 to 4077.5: 1.20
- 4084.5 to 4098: 1.61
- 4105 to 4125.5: 2.98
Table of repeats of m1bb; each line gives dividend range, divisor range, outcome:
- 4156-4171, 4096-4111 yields 1.63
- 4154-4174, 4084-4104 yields 1.28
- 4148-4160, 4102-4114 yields 1.34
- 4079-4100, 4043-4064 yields 0.87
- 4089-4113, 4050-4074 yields 0.71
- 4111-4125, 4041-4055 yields 0.88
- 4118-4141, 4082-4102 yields 1.17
